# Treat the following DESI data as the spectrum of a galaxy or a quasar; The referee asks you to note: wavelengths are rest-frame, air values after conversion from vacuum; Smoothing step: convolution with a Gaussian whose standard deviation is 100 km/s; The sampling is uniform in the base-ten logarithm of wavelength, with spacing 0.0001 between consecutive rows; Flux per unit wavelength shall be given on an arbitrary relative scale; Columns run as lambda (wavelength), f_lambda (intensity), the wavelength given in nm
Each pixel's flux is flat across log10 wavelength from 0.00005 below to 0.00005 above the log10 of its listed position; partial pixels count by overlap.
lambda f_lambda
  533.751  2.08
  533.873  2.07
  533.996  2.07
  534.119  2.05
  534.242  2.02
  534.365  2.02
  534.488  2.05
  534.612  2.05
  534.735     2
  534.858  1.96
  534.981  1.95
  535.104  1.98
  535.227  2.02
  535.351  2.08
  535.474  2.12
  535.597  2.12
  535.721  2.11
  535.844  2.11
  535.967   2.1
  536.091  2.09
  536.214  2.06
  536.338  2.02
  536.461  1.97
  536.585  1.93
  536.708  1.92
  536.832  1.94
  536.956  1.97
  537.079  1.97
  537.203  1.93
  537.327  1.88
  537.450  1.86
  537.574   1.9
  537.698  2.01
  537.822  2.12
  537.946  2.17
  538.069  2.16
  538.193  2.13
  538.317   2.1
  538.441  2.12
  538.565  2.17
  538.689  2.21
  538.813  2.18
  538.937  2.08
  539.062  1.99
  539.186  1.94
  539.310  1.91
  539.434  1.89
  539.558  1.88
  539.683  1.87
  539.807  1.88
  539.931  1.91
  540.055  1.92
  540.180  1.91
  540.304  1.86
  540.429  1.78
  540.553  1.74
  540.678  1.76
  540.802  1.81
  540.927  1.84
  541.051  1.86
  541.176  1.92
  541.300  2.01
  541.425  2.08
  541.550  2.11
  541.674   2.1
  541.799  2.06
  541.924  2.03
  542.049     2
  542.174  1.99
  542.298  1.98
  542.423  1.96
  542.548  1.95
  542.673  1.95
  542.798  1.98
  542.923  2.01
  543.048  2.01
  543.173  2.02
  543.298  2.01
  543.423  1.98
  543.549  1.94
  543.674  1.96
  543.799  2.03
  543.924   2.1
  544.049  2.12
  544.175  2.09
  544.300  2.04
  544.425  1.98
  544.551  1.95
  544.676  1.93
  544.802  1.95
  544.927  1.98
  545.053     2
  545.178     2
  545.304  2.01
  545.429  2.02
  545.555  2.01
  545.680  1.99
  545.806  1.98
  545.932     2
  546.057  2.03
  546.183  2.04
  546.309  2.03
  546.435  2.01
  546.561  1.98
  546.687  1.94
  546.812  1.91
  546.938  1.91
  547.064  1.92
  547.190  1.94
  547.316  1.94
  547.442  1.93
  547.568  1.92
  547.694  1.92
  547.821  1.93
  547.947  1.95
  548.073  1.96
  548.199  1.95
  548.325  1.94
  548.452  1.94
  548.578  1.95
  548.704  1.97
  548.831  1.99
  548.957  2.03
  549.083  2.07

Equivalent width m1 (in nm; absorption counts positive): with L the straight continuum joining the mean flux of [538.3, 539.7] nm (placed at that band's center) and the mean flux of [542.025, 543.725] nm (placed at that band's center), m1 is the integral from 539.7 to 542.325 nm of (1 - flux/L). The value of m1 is 0.10 nm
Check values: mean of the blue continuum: 2.03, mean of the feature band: 1.93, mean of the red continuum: 1.98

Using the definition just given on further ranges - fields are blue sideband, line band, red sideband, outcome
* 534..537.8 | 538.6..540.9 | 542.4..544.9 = 0.10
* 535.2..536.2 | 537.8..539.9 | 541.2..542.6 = 0.02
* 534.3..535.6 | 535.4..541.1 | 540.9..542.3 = 0.09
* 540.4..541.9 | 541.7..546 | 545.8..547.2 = -0.11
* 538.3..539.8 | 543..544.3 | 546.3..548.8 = -0.03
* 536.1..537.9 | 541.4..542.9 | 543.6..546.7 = -0.02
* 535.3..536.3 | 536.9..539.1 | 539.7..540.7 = -0.09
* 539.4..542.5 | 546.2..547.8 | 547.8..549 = 0.01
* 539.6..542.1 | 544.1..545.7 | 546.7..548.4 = -0.06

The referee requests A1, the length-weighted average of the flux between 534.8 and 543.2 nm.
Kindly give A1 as 1.99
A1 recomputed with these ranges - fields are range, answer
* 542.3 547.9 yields 1.98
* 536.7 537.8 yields 1.94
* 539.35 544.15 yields 1.95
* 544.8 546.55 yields 2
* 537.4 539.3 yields 2.07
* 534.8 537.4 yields 2.01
